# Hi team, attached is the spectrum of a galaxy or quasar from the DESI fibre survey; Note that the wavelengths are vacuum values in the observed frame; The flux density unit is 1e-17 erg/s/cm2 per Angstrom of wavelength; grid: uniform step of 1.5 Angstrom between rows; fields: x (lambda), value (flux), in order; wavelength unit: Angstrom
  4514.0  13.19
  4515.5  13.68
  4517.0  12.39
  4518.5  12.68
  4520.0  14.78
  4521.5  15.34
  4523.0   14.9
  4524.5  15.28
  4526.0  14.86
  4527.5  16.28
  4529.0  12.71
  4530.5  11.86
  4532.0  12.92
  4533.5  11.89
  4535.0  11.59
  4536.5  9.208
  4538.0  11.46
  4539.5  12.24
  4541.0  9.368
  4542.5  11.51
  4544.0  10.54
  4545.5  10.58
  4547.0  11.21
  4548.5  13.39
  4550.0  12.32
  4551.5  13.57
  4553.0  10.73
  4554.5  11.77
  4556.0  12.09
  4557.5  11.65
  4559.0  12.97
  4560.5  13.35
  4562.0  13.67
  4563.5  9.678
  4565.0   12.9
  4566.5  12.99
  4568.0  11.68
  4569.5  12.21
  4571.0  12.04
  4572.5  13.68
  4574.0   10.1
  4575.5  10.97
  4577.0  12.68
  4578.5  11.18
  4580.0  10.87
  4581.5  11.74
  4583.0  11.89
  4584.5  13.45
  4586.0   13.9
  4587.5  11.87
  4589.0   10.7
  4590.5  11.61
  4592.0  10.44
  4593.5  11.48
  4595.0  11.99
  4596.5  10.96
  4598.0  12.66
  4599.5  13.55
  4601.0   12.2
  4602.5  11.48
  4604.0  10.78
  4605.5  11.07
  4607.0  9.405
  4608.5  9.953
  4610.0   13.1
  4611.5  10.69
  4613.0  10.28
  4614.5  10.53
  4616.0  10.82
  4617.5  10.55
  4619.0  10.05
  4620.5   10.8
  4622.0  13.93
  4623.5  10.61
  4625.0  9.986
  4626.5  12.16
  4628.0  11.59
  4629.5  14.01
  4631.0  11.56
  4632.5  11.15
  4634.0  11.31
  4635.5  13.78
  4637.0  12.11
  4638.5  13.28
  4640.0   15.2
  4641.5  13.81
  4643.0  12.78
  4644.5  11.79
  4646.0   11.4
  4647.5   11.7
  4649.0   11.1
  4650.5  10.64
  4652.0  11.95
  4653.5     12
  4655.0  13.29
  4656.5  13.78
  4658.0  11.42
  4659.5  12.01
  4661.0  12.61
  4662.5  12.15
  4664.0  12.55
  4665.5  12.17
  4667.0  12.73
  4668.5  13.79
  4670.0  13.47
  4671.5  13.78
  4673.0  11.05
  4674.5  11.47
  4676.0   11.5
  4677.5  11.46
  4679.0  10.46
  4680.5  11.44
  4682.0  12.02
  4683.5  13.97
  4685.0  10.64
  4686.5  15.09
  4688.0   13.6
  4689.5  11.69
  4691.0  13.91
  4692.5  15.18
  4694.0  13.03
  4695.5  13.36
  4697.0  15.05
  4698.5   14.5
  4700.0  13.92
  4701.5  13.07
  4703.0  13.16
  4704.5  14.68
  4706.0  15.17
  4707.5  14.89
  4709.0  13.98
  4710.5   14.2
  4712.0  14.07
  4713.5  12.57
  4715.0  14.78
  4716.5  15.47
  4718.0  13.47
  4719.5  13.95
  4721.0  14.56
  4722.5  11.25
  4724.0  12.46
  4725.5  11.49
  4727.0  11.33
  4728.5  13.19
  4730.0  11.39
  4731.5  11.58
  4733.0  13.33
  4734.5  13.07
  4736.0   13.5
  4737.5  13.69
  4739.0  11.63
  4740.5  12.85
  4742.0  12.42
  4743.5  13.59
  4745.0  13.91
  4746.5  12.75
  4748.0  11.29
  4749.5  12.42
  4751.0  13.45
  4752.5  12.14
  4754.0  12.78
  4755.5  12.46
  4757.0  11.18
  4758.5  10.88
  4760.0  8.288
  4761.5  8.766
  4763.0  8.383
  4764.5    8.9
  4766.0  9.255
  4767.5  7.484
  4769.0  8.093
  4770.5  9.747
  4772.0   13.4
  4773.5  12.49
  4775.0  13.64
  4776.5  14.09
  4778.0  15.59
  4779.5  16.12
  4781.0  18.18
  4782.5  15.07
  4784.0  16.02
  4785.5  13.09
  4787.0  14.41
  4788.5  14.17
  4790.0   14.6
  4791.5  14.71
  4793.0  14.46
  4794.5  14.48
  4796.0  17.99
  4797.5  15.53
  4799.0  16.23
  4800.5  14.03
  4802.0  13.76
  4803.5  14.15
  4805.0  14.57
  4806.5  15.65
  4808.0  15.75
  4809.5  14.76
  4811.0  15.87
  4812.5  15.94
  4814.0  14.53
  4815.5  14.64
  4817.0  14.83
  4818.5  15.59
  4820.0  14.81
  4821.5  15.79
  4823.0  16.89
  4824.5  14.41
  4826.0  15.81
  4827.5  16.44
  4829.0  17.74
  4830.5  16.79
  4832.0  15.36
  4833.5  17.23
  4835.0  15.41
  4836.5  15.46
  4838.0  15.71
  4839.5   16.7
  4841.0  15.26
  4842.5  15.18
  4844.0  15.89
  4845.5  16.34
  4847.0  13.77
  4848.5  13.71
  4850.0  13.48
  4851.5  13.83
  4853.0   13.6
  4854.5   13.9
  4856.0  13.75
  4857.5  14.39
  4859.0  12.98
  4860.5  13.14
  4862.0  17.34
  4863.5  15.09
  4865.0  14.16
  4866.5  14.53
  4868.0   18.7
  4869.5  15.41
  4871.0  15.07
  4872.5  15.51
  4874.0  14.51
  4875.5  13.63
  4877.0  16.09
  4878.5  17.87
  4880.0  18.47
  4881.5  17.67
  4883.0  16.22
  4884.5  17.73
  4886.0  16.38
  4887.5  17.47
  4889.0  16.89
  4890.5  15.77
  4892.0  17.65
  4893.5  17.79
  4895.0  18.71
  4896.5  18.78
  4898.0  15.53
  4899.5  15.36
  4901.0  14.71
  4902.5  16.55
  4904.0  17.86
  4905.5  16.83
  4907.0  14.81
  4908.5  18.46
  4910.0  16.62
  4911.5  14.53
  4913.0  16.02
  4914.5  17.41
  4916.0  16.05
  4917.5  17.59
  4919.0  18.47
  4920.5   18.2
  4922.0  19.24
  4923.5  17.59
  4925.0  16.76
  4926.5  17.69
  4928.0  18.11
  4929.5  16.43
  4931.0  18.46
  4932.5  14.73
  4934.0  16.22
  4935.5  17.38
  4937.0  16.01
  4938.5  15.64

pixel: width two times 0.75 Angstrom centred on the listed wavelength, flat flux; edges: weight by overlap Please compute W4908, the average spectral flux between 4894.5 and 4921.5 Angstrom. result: 16.8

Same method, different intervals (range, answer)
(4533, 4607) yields 11.8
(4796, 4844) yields 15.6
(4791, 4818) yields 15.1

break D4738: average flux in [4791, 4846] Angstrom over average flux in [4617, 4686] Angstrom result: 1.3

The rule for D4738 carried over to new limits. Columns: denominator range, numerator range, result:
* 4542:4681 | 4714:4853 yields 1.16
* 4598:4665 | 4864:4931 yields 1.41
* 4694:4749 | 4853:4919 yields 1.21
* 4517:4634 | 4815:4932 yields 1.35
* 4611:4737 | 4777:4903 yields 1.23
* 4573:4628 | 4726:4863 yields 1.22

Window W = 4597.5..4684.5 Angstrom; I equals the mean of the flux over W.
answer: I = 11.9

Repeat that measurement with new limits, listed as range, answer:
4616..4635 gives 11.5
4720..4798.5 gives 12.7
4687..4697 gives 13.6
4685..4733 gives 13.5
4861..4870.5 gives 15.8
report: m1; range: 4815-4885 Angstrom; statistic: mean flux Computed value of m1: 15.5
